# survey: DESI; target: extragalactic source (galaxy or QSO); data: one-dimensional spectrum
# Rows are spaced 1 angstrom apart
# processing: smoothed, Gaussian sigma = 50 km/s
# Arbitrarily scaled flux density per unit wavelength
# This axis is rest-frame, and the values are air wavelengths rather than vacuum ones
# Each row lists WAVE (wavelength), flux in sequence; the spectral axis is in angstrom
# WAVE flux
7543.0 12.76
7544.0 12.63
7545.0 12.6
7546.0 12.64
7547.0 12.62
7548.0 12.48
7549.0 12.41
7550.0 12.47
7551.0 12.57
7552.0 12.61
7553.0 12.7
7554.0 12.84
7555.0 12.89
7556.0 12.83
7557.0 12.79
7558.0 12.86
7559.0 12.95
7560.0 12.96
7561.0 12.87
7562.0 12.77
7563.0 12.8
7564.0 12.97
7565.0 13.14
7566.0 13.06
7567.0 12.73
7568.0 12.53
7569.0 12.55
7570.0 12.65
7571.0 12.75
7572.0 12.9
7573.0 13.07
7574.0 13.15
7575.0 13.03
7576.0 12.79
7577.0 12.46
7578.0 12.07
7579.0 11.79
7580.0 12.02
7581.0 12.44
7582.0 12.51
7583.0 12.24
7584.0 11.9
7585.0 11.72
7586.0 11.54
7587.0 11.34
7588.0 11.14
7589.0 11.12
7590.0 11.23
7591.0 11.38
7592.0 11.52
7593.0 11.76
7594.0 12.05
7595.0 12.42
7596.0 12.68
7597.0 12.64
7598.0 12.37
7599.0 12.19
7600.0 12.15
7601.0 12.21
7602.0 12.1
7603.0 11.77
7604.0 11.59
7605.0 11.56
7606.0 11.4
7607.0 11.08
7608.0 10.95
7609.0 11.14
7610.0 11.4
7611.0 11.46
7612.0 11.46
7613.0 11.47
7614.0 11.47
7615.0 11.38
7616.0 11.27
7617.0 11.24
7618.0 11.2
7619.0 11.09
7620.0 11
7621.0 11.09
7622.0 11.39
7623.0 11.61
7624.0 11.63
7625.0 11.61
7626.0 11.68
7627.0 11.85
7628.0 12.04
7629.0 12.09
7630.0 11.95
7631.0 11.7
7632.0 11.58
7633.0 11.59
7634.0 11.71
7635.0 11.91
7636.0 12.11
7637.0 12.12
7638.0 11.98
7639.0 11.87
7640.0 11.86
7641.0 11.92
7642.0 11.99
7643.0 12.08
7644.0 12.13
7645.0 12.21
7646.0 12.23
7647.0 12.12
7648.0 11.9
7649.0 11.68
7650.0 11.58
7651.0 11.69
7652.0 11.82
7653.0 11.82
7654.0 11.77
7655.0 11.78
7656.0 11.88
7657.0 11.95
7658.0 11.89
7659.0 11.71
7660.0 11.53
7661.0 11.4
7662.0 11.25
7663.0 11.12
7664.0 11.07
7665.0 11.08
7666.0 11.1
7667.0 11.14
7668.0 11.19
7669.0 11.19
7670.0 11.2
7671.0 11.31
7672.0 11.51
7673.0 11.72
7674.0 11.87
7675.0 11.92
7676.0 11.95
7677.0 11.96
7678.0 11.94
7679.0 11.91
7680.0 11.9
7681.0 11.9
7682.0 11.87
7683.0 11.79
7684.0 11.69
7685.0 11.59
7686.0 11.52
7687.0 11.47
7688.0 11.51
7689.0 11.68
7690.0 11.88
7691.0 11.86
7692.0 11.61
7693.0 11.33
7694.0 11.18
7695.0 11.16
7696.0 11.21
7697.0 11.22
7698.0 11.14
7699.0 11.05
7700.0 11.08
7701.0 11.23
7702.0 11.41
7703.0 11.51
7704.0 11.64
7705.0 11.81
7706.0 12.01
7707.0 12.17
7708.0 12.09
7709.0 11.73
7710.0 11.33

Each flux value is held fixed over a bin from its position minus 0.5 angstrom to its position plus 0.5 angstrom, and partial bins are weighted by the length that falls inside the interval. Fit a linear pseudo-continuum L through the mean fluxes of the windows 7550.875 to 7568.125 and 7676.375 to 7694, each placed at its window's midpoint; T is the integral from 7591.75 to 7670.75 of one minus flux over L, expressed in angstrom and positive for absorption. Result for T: 3.3 angstrom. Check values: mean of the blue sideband 12.8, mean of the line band 11.7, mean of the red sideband 11.7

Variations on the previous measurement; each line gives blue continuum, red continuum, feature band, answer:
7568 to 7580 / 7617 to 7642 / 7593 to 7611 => 0.4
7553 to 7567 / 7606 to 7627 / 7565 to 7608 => 0.1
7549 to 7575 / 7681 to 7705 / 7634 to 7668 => 0.5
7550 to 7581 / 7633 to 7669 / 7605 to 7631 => 1.4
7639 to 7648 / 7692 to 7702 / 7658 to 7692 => -0.1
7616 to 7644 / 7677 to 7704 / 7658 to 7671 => 0.4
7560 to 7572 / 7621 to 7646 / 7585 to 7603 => 0.8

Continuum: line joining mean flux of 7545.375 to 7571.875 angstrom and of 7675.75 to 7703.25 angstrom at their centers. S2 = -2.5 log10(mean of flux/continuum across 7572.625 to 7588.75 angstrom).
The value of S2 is 0.03 mag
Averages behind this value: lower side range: 12.7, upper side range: 11.6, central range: 12.2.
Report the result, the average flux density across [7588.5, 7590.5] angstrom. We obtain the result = 11.2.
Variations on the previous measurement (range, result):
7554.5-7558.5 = 12.8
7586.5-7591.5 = 11.2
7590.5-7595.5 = 11.8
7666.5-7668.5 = 11.2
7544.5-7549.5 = 12.6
